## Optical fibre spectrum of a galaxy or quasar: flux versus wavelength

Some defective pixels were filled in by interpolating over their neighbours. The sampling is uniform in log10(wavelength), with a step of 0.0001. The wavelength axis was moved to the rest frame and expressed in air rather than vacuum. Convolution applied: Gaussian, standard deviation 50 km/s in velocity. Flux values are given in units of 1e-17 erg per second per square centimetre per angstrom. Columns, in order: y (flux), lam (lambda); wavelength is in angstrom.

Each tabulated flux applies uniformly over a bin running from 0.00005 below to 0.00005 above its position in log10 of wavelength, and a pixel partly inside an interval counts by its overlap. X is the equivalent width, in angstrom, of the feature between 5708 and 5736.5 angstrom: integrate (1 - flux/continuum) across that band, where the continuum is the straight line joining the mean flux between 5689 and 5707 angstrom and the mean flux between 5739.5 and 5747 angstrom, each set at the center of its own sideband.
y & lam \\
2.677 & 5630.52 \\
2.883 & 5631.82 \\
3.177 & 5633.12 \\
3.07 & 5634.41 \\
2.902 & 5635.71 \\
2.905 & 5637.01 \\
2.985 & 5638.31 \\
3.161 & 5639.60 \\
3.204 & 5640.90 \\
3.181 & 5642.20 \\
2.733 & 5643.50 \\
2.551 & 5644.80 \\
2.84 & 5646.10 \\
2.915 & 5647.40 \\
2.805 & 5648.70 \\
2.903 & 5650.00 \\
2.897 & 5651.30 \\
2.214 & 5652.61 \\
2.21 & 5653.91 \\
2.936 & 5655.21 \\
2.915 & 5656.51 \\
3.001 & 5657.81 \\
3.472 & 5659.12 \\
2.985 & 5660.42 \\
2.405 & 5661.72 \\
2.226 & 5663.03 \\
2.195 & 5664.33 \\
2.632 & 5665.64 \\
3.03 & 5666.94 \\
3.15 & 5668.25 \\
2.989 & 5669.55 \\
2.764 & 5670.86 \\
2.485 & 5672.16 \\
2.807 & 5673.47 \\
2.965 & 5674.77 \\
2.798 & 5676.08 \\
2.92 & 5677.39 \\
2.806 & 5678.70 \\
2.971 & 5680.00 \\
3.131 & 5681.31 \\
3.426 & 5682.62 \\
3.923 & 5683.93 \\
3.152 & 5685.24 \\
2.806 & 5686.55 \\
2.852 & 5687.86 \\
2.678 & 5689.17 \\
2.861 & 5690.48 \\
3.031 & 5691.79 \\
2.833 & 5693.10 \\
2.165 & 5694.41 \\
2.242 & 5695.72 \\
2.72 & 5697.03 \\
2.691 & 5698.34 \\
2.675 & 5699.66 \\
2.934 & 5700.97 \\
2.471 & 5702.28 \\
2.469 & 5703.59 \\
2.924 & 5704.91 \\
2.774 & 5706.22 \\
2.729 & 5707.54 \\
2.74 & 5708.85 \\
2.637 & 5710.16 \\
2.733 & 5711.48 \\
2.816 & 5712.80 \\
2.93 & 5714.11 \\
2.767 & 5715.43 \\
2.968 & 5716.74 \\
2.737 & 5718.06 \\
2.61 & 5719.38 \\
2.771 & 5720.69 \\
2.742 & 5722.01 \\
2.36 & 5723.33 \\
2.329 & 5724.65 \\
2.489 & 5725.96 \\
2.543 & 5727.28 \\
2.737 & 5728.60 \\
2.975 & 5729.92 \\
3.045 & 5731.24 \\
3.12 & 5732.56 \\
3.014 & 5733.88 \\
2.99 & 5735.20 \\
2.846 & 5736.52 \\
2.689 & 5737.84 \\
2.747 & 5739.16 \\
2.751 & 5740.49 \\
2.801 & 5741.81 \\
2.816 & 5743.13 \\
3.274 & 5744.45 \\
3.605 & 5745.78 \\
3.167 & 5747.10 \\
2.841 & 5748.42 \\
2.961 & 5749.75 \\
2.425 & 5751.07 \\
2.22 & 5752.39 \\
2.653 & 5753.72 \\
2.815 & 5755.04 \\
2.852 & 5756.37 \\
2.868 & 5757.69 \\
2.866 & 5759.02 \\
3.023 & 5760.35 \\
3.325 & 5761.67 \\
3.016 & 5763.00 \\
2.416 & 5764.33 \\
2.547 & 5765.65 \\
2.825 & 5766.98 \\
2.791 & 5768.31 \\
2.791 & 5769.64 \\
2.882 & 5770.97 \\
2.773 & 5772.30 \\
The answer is 1.1 angstrom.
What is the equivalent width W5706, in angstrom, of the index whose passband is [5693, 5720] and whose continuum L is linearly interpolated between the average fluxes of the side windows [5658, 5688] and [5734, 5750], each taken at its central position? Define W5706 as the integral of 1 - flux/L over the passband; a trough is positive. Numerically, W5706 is 2.2 angstrom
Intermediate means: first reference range 2.91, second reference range 2.96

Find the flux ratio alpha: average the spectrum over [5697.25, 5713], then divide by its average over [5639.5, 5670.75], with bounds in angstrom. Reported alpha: 1.0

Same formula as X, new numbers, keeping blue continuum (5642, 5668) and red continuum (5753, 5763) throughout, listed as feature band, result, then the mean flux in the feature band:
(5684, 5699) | 0.2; 2.78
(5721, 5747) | 0.3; 2.84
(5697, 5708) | 0.5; 2.71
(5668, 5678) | -0.2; 2.85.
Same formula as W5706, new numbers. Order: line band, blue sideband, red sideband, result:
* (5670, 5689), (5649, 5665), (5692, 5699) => -2.62 angstrom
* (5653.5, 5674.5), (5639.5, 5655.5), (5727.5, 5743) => 0.28 angstrom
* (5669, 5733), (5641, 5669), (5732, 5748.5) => 2.00 angstrom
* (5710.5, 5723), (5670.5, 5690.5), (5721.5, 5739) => 0.20 angstrom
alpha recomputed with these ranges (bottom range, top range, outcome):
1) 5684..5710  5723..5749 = 1.04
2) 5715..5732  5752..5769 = 1.03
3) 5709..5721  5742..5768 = 1.03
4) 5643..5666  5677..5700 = 1.06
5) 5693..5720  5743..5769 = 1.07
